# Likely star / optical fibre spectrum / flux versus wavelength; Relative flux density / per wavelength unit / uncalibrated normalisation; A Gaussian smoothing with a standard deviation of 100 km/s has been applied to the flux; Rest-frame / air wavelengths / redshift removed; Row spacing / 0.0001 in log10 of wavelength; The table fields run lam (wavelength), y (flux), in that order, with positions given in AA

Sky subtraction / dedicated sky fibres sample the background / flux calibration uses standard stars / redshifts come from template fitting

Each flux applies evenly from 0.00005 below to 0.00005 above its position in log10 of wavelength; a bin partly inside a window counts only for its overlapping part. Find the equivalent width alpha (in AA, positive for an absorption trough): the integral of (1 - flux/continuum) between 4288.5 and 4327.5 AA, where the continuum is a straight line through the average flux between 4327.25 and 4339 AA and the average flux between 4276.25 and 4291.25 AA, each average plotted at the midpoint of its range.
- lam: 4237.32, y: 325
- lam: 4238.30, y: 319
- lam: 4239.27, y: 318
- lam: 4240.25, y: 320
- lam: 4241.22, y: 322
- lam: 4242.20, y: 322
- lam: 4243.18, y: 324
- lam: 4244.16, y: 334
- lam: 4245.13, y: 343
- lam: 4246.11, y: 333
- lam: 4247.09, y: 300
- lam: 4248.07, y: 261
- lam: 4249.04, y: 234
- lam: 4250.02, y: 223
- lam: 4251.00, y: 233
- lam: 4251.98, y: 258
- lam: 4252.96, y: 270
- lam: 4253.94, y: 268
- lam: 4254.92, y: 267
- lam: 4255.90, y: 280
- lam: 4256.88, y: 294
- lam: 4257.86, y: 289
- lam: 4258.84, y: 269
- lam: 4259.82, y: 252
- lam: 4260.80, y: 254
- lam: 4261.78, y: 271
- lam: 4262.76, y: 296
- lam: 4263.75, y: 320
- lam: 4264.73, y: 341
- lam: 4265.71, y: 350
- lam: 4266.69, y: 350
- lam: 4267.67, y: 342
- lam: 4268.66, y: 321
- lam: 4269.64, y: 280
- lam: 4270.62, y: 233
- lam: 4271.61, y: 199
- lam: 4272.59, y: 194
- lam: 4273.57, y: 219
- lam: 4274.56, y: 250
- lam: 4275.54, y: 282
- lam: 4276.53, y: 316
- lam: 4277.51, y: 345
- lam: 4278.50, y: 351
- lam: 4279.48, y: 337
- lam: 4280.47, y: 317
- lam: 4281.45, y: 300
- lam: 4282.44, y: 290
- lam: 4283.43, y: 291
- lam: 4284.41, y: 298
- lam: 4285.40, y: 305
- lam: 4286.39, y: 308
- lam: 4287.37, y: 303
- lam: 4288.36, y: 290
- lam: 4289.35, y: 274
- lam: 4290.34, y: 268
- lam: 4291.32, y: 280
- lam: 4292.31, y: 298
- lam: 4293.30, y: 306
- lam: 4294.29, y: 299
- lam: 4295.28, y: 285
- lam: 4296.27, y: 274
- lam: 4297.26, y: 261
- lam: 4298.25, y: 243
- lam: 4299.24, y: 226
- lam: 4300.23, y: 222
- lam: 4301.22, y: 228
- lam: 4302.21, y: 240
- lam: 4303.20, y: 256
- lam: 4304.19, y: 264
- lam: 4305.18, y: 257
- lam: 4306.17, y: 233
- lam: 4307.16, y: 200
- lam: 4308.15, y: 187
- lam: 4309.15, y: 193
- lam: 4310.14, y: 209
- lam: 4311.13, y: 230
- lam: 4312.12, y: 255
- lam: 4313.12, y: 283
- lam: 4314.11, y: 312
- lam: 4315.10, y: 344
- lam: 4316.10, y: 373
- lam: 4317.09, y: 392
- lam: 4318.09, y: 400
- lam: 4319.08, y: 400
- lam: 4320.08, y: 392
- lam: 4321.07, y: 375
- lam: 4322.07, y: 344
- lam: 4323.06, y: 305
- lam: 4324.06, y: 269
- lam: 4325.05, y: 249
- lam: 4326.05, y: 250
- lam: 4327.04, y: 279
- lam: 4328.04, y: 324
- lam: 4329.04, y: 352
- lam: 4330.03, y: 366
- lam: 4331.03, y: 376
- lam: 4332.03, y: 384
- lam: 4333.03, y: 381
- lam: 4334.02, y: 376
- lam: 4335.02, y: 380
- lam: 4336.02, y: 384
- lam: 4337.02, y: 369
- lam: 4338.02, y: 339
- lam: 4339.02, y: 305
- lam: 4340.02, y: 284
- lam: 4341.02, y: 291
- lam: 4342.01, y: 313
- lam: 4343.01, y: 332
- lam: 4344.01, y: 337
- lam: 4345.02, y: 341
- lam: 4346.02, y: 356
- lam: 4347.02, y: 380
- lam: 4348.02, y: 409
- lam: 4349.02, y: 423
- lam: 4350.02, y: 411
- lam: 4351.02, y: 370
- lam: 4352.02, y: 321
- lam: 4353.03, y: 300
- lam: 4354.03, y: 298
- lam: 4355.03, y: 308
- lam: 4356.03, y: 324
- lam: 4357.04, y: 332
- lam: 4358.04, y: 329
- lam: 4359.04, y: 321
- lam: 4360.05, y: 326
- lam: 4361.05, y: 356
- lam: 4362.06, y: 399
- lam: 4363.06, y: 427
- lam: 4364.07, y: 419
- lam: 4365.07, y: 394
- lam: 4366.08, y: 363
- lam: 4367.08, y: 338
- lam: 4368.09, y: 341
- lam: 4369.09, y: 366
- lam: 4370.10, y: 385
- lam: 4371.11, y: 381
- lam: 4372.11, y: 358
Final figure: 6.13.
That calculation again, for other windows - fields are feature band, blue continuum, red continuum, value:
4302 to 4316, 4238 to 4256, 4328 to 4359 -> 3.3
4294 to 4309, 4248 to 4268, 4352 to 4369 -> 3.2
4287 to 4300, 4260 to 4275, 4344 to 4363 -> 1.1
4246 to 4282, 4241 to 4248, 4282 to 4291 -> 2.8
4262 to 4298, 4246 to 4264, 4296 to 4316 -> -4.7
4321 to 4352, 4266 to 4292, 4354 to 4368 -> -0.7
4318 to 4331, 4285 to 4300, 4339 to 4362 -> -0.7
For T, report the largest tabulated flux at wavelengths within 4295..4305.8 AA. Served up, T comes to 285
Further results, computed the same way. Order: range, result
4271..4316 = 351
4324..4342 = 384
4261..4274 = 350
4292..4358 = 423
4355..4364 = 427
